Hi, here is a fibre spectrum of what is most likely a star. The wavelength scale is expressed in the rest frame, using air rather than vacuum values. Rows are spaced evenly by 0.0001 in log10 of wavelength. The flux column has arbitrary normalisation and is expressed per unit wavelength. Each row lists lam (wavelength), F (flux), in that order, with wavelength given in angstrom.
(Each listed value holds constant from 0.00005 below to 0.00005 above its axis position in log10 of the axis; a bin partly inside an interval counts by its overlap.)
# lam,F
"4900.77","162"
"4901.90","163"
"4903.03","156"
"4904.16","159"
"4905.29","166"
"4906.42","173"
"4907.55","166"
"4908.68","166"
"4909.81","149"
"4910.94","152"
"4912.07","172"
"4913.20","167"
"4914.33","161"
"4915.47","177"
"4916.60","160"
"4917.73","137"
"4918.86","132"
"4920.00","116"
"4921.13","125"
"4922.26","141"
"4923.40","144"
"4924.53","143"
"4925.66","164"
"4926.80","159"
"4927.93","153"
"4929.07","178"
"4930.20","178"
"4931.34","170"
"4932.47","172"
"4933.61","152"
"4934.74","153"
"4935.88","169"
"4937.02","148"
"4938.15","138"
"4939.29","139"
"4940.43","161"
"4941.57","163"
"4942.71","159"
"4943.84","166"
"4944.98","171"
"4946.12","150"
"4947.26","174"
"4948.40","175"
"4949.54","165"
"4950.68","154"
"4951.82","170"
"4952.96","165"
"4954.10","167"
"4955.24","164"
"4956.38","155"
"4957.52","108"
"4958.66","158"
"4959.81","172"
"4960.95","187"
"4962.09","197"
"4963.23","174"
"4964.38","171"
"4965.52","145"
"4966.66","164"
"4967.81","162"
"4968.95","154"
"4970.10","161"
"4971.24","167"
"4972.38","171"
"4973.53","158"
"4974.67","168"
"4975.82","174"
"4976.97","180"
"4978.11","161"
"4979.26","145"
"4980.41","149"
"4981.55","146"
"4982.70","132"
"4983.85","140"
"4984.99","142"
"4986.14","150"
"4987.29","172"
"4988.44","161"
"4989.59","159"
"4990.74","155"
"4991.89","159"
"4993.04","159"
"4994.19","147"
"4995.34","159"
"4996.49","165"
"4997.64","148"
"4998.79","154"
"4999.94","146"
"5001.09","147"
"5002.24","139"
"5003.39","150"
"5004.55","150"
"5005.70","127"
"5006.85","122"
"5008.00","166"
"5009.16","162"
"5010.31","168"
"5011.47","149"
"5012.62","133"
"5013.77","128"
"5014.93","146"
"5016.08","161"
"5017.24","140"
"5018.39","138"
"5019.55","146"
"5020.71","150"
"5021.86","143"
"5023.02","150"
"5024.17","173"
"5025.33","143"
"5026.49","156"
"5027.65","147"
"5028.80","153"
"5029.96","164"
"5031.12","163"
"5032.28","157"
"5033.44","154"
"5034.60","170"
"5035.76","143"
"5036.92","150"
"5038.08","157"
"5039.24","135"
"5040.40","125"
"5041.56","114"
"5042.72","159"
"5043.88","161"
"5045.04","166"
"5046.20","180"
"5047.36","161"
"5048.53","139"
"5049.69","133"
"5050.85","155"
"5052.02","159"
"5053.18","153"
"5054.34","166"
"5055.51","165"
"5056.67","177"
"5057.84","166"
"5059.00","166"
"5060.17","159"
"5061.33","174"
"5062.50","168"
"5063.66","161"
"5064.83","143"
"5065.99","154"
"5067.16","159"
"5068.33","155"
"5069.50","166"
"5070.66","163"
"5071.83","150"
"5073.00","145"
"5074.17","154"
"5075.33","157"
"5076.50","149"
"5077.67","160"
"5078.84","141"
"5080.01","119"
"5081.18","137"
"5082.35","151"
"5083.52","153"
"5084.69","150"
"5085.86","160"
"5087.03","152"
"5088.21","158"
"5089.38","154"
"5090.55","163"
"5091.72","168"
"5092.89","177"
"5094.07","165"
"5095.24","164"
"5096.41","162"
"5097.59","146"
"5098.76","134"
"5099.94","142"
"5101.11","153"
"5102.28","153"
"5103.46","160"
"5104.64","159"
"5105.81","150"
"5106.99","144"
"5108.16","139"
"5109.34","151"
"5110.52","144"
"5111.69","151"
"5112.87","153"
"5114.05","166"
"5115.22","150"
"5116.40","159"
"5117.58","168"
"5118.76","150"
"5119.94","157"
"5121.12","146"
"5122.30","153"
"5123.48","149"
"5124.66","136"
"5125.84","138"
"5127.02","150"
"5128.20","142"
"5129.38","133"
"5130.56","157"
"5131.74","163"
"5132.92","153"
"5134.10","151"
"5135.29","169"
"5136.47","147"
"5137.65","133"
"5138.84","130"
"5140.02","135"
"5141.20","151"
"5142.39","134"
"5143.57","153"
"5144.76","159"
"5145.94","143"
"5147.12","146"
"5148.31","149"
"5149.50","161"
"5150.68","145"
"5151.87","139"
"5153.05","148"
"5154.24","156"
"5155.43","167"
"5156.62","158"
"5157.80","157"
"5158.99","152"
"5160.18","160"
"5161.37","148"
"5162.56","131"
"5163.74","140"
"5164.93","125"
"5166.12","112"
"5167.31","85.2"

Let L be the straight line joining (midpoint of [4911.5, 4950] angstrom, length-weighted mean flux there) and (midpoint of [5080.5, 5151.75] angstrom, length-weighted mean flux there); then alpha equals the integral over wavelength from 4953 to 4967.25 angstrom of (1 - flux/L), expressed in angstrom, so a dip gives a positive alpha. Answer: -0.7 angstrom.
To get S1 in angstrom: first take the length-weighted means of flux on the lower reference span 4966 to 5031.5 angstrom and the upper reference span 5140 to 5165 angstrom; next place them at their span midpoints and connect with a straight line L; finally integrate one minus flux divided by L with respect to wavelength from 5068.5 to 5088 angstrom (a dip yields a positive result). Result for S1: 0.0 angstrom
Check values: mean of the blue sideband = 153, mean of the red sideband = 149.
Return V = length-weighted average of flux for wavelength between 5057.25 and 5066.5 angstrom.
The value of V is 161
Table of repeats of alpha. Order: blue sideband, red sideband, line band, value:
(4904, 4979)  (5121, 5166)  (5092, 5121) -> -0.87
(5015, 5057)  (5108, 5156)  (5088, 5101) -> -0.57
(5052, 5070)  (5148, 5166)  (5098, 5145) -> 1.29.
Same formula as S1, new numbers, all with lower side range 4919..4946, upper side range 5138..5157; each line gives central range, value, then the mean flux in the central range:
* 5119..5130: 0.3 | 145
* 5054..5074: -1.4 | 161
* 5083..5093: -0.6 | 159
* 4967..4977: -0.8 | 165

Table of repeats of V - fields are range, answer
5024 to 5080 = 155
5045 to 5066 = 160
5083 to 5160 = 152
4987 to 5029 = 150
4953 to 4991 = 160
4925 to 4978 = 163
